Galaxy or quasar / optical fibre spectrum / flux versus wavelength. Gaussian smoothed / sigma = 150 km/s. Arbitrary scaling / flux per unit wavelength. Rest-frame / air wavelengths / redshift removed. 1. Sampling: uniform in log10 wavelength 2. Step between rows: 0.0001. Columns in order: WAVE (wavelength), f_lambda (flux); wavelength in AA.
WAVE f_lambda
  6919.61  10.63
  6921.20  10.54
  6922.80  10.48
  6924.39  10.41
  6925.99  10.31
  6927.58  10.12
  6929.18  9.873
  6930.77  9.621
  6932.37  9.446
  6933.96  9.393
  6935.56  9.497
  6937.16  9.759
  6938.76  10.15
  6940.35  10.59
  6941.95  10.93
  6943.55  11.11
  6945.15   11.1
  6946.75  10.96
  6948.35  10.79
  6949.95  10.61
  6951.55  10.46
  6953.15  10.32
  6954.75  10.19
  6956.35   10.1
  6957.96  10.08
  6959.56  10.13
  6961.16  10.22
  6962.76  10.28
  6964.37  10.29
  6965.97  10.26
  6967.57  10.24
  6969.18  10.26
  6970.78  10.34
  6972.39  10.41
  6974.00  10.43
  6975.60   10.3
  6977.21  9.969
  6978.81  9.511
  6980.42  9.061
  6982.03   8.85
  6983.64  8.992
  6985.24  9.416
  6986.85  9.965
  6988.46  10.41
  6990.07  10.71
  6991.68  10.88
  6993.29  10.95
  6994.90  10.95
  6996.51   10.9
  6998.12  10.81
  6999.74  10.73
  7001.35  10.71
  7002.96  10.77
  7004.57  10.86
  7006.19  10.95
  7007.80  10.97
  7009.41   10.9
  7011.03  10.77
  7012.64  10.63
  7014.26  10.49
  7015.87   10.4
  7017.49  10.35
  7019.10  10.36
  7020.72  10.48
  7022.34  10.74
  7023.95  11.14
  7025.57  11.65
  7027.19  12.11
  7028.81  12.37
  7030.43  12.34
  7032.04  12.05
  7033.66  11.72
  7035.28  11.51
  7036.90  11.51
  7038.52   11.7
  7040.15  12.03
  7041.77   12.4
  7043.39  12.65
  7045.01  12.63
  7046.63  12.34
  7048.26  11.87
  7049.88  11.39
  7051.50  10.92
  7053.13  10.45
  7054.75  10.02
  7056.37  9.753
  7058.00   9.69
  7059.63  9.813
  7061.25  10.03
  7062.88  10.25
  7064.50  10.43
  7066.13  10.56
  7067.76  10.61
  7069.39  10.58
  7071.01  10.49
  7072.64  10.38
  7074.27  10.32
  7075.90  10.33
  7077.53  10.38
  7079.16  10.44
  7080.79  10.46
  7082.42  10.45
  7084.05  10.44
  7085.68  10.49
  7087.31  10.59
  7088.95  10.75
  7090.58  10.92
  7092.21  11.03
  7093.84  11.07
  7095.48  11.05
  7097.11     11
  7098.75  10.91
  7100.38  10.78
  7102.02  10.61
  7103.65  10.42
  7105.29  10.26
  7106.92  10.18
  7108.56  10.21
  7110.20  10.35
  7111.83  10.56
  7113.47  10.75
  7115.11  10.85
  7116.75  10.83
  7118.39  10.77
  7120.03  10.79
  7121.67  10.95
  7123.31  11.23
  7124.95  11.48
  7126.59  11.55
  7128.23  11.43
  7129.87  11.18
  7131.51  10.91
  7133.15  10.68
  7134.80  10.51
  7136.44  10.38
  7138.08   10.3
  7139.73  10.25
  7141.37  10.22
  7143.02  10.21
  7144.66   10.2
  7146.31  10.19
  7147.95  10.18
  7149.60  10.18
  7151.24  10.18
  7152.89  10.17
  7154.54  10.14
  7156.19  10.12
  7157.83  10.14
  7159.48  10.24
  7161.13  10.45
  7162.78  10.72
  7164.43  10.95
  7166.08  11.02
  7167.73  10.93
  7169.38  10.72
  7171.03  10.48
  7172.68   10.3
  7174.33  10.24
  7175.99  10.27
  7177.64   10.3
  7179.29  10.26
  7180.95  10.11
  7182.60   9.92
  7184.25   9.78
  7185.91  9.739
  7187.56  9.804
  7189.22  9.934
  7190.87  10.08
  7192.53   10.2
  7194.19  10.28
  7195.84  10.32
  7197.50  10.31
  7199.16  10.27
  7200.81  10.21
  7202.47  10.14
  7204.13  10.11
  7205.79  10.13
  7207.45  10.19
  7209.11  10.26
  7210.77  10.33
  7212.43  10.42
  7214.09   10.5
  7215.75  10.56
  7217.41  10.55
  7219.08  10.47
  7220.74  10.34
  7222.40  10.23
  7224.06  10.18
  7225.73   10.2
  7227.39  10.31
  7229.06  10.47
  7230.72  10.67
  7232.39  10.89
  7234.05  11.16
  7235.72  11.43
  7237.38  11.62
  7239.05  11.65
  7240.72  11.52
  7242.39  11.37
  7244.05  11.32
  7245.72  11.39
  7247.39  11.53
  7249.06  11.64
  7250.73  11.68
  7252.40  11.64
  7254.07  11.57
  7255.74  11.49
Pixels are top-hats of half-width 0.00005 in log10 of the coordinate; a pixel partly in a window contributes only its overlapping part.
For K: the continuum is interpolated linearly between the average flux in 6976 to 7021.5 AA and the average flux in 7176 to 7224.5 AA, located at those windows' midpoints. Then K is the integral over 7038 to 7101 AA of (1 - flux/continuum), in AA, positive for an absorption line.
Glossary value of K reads -3.08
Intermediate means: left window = 10.4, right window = 10.2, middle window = 10.8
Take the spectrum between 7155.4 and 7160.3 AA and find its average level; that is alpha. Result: 10.2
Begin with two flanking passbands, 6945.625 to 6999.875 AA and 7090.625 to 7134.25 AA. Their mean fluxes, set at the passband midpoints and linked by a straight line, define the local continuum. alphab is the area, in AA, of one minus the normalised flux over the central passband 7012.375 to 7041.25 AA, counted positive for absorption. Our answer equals -2.3 AA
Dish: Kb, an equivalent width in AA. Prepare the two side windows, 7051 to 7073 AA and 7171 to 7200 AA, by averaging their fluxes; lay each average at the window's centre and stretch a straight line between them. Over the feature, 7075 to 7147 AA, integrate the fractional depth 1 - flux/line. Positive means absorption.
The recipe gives -3.16 AA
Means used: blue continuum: 10.3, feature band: 10.7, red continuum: 10.1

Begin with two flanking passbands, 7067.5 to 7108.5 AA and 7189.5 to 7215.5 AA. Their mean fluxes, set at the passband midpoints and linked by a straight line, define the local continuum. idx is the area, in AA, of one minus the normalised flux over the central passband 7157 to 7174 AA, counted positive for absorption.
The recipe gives -0.4 AA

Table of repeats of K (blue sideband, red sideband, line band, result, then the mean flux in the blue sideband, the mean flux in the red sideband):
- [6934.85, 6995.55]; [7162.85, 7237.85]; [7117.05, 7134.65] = -1.23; 10.2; 10.4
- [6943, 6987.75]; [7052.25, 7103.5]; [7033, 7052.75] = -2.80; 10.2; 10.5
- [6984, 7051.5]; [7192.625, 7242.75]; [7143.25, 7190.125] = 1.93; 11.2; 10.6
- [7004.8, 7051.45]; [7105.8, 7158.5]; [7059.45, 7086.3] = 1.61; 11.4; 10.6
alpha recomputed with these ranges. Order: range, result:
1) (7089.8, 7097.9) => 11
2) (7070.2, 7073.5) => 10.4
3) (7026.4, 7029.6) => 12.2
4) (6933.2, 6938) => 9.54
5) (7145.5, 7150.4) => 10.2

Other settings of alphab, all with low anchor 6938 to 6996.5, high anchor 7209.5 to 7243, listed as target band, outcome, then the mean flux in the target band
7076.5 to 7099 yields -0.4 AA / 10.7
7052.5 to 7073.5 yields 0.4 AA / 10.2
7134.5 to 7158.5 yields 0.9 AA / 10.2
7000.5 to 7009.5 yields -0.4 AA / 10.9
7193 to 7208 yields 0.7 AA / 10.2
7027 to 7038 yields -1.6 AA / 11.9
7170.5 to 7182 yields 0.4 AA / 10.3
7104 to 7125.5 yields -0.3 AA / 10.7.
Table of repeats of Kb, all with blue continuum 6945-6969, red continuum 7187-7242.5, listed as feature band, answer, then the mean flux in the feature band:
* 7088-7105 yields -0.6 AA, 10.8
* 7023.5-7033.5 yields -1.5 AA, 12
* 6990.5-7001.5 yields -0.5 AA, 10.8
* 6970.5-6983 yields 0.7 AA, 9.82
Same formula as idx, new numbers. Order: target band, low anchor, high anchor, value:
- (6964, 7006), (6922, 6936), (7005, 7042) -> 1.7 AA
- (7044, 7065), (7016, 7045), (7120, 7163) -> 1.1 AA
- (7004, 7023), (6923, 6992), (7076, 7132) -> -0.5 AA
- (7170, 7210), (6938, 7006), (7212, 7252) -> 2.5 AA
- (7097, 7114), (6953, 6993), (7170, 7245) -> -0.4 AA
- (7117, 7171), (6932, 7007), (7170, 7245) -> -1.0 AA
